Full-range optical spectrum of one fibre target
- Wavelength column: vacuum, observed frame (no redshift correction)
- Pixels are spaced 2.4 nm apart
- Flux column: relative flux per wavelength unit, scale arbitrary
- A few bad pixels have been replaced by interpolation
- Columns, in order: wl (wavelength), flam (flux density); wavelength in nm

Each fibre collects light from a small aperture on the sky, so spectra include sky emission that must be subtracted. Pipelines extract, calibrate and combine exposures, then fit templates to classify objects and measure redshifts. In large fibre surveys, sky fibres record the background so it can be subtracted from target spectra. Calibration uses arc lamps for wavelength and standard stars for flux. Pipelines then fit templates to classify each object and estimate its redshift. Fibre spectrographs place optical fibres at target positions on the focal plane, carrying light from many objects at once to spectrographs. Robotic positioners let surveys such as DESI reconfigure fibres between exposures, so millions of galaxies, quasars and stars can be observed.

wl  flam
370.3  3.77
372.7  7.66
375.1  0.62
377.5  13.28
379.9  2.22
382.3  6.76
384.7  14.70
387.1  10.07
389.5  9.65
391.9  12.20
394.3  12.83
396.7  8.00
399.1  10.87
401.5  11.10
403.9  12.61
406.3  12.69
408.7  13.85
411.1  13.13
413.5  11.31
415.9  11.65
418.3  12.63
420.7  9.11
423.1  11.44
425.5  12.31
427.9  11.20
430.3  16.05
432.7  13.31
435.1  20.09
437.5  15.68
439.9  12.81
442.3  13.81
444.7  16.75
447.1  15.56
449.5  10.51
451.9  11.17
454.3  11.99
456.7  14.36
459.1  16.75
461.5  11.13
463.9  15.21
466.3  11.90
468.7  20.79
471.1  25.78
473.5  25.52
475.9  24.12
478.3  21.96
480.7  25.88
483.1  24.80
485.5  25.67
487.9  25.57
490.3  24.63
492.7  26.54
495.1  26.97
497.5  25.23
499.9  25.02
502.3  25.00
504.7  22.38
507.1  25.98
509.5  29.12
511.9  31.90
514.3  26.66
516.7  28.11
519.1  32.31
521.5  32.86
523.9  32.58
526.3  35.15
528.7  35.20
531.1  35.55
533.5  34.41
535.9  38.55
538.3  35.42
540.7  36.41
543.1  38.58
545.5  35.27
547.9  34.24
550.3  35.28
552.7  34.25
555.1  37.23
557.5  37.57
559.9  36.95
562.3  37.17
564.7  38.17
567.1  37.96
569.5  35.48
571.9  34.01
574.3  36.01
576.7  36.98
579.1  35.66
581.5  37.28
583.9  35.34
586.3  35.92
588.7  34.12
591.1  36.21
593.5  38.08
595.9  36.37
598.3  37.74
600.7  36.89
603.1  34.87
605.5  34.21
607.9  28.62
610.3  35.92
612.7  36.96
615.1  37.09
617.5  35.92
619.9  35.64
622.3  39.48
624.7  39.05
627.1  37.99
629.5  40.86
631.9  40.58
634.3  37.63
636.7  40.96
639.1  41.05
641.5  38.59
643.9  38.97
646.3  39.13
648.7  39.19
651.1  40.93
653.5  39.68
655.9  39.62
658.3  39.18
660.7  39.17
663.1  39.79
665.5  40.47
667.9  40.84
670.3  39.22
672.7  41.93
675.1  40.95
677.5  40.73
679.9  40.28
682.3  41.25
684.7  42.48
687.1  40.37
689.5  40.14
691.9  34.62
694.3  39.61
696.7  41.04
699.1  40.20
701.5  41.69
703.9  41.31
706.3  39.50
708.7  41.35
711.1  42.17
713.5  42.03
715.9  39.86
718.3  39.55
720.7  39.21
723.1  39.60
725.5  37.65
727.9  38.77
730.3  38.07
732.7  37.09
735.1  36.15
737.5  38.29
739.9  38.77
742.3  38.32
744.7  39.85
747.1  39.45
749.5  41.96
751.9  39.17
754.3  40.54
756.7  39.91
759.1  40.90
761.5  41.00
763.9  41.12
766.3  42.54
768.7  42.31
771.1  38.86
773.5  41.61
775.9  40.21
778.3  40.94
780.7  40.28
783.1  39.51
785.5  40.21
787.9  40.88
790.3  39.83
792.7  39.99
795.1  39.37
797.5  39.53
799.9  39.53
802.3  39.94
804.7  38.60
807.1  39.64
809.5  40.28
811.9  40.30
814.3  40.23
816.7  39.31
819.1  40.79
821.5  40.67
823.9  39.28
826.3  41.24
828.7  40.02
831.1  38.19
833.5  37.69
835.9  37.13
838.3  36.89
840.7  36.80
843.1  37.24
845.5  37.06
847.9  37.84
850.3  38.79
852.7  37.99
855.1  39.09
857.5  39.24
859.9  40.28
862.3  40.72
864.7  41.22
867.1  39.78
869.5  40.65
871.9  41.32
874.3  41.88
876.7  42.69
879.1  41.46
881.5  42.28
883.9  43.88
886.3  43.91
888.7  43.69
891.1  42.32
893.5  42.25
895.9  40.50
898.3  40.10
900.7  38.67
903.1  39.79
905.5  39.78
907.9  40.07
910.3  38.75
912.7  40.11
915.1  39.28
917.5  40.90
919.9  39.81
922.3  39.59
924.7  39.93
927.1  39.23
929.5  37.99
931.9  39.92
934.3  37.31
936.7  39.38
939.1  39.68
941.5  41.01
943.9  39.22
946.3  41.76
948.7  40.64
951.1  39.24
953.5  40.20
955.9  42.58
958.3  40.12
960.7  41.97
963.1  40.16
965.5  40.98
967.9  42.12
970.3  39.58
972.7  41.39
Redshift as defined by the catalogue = 0.174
